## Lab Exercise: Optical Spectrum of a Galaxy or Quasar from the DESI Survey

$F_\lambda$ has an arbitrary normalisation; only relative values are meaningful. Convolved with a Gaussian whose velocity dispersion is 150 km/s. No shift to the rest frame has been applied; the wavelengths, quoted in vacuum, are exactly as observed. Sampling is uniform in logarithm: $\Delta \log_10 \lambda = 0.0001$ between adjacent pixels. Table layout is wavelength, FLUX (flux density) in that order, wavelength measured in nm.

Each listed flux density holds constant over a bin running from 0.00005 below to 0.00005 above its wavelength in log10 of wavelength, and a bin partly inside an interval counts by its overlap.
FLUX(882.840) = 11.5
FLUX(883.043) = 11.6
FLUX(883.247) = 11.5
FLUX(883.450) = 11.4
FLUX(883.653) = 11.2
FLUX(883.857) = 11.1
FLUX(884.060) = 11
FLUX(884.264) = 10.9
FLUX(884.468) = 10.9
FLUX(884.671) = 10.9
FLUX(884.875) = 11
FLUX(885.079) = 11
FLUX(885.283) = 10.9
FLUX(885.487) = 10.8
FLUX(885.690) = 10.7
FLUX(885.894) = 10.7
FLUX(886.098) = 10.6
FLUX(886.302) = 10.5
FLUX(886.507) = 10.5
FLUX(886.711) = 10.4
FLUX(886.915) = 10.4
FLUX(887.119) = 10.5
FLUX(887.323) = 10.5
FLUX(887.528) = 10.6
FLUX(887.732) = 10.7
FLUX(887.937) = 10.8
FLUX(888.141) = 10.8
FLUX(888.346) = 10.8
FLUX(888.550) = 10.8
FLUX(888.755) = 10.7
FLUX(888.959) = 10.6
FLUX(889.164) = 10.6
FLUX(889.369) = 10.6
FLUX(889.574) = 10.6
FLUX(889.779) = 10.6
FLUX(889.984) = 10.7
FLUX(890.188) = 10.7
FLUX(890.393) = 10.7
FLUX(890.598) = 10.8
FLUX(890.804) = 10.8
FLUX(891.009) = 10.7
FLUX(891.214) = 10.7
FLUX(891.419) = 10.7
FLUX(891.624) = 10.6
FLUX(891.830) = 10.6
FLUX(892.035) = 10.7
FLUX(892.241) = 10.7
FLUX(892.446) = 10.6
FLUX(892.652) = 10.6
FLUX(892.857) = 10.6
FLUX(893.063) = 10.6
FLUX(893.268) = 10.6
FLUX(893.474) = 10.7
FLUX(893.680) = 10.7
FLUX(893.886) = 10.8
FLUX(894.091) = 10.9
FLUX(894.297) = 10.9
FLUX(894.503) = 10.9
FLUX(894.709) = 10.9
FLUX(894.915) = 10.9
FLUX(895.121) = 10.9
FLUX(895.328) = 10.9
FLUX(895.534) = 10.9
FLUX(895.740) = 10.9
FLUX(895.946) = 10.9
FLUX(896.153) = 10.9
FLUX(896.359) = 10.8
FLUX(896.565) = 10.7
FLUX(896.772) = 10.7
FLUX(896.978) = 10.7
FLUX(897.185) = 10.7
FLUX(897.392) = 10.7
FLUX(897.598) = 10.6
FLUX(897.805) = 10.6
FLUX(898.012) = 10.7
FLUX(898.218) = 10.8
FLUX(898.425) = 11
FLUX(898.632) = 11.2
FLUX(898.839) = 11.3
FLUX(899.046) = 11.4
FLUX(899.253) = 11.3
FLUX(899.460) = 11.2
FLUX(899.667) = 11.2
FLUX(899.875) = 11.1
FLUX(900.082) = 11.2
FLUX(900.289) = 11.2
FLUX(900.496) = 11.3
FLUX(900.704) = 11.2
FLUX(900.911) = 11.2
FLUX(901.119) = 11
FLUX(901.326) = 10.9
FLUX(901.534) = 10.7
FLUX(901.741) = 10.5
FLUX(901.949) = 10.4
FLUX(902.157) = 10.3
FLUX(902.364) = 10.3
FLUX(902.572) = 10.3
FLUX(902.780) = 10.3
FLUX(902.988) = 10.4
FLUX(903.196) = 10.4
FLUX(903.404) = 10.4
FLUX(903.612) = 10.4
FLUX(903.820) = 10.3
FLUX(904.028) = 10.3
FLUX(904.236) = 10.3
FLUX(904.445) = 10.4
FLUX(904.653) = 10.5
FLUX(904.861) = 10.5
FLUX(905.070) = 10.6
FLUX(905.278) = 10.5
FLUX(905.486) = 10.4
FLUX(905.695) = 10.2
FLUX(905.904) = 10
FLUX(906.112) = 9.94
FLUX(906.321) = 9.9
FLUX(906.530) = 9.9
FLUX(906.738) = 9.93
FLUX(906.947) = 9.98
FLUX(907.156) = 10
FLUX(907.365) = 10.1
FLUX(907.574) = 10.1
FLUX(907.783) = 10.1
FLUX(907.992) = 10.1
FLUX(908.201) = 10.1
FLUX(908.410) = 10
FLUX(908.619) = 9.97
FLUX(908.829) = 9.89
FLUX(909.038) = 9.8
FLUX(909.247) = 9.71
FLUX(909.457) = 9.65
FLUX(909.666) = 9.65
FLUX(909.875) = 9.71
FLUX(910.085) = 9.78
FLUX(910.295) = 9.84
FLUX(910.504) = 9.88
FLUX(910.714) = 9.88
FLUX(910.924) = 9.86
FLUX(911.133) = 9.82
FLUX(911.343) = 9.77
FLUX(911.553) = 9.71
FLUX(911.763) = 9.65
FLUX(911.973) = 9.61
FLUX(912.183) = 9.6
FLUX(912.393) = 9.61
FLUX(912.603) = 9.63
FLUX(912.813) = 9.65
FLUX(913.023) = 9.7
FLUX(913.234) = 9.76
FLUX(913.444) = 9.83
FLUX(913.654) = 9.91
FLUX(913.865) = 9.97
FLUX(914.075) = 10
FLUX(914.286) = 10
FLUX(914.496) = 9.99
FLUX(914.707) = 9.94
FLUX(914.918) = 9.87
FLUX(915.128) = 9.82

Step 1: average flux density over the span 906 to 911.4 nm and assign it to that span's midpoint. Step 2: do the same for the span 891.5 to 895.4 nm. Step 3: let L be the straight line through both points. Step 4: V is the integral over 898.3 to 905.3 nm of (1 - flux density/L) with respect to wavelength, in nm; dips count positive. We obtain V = -0.320 nm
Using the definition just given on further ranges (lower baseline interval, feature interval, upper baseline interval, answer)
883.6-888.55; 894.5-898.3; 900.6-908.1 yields -0.10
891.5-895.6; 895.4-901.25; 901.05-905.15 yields -0.21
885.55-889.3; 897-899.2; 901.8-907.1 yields -0.11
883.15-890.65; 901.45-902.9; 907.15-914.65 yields -0.03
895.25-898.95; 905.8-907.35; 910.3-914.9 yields 0.04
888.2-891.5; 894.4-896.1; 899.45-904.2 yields -0.03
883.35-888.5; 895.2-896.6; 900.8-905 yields -0.03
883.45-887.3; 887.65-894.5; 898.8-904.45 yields 0.05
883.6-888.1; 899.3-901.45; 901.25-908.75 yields -0.16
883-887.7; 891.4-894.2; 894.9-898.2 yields 0.03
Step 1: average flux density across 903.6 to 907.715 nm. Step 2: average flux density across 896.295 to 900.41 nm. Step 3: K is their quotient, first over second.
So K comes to 0.9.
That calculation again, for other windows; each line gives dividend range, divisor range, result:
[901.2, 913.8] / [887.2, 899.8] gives 0.93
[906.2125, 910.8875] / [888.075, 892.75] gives 0.93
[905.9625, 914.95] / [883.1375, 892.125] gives 0.92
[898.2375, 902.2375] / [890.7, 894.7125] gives 1.03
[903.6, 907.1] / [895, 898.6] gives 0.95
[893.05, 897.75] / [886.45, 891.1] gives 1.01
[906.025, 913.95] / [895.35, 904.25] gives 0.91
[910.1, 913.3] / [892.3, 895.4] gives 0.90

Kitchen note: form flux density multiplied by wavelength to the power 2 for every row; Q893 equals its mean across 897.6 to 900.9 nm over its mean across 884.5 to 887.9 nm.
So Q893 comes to 1.07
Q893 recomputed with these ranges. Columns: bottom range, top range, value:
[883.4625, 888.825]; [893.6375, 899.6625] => 1.04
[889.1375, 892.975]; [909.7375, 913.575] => 0.96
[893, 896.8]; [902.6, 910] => 0.96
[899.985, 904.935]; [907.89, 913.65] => 0.94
